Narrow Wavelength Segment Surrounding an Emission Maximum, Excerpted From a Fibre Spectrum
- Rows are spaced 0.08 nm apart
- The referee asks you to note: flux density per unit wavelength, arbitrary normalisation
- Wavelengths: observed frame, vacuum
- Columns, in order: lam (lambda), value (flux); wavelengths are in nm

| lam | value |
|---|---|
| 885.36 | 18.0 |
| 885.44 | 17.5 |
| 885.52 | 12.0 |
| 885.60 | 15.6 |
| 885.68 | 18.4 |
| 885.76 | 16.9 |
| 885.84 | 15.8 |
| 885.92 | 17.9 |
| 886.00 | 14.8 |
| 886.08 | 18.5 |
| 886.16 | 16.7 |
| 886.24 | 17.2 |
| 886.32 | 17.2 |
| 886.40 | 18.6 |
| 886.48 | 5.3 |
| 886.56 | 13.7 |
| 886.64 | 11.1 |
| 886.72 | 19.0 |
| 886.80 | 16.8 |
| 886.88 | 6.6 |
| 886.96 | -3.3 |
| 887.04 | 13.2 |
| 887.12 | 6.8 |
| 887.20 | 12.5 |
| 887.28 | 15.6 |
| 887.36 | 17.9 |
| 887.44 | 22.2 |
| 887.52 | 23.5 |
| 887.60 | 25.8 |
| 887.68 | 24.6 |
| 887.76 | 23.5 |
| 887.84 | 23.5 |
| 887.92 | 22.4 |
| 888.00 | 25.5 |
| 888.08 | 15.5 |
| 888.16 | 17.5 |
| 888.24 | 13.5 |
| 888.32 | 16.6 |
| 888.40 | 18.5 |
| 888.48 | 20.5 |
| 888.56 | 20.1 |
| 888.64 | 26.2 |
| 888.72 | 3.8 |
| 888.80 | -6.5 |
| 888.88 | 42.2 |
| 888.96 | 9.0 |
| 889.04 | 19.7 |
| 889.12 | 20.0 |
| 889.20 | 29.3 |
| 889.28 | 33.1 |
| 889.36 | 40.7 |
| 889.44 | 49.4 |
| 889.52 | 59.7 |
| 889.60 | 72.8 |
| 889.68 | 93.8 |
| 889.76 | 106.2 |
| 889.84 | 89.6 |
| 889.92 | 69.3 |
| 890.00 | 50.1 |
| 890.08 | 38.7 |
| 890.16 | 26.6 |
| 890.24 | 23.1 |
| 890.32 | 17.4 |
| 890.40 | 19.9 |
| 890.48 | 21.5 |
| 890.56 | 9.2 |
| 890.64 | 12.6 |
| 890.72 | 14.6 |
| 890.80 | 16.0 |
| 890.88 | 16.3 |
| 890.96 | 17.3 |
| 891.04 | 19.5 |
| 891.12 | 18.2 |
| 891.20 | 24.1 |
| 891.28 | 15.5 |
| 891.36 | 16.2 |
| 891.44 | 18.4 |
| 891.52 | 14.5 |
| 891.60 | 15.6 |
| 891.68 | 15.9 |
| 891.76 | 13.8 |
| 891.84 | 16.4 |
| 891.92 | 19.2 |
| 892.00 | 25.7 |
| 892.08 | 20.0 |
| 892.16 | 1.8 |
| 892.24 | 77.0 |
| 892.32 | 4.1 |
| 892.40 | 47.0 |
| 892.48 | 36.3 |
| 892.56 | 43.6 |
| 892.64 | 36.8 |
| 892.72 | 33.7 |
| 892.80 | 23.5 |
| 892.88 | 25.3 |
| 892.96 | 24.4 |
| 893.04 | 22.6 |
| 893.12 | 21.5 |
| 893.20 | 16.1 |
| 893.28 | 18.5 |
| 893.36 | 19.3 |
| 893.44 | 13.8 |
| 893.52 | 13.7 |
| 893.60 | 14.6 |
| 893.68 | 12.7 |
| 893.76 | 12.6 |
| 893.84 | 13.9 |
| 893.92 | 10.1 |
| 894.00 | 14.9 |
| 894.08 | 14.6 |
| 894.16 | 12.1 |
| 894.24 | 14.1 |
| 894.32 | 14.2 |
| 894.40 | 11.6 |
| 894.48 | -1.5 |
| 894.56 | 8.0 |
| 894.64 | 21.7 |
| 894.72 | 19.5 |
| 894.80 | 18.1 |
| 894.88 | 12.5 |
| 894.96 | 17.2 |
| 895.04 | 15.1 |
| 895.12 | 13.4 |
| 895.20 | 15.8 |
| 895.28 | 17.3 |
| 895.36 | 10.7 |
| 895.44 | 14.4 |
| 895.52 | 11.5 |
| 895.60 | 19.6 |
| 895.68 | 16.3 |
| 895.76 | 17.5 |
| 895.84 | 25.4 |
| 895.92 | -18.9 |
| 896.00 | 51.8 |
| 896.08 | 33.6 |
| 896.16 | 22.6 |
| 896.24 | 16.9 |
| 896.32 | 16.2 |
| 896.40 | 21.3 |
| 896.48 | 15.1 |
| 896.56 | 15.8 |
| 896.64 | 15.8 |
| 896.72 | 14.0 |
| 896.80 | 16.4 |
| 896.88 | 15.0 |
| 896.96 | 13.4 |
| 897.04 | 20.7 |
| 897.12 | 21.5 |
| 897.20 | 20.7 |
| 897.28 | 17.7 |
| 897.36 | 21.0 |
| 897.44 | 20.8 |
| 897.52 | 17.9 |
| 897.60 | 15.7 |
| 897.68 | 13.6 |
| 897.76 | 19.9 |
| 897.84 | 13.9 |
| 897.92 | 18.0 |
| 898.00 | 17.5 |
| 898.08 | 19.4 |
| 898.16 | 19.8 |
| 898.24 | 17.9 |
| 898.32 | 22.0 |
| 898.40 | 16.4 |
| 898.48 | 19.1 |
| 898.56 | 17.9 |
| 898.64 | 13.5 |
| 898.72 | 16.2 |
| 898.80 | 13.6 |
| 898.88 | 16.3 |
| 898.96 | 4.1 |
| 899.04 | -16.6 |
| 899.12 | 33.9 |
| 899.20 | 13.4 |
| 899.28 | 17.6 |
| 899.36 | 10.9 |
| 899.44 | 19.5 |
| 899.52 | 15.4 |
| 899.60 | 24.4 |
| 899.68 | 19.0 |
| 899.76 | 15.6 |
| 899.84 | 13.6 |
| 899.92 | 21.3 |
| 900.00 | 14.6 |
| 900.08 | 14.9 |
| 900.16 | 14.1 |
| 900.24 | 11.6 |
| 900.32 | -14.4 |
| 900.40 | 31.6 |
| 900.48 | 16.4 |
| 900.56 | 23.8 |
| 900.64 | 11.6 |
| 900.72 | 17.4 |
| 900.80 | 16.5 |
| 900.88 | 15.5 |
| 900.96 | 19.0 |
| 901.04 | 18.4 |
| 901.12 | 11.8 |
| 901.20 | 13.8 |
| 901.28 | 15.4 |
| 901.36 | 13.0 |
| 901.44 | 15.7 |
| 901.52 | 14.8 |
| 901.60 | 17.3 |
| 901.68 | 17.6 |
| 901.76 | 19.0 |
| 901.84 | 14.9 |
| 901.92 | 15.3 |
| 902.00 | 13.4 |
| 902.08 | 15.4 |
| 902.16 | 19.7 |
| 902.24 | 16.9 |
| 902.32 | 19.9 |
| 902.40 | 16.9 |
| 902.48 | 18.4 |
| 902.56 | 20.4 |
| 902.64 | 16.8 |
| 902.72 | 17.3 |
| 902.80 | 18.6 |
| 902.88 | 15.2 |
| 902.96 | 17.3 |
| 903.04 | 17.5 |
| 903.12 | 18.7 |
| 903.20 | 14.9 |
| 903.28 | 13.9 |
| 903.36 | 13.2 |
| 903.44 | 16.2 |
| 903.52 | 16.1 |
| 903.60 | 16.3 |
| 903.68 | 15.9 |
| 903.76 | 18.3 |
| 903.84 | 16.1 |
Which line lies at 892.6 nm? [N II]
